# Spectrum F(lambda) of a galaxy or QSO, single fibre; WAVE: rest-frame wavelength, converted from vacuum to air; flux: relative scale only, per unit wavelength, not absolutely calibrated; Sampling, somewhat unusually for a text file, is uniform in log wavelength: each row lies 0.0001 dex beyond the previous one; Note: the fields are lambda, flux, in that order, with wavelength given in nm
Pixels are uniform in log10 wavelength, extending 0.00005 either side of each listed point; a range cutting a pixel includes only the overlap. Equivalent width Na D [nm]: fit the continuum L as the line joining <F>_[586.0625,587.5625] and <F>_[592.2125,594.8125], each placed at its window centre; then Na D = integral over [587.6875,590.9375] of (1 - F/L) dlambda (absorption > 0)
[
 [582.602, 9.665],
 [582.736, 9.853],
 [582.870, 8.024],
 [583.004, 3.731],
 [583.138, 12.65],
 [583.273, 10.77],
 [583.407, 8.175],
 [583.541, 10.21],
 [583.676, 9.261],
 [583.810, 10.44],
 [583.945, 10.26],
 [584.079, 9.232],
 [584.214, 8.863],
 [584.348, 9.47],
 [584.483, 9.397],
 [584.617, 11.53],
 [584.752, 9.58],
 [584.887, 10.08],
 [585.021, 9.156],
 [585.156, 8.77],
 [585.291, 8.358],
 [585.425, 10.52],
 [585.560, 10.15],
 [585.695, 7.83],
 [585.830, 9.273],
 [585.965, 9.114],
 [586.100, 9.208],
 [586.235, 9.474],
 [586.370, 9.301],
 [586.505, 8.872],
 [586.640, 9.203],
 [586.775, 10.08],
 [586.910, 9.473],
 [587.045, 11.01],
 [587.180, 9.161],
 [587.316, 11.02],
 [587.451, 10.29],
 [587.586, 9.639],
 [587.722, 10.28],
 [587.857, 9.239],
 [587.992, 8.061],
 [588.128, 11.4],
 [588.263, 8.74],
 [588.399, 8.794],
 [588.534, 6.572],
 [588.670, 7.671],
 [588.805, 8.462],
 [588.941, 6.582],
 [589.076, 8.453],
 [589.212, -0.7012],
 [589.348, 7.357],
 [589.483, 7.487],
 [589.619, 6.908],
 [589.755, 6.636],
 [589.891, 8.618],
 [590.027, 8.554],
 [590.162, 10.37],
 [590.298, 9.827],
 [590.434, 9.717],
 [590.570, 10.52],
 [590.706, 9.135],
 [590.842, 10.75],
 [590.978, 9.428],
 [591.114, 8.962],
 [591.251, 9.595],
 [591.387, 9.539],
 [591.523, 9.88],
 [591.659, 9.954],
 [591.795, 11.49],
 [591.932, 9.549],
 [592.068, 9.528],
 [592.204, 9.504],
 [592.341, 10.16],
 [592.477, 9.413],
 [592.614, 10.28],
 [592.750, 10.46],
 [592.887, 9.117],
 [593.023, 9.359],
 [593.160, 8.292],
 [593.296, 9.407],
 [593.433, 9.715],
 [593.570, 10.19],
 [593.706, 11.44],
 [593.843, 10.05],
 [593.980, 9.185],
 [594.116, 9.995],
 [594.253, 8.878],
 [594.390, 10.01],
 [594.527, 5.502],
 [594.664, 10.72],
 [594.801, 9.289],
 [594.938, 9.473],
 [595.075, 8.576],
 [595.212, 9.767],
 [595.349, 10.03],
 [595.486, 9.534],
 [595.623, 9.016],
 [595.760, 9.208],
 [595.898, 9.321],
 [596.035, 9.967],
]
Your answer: 0.46 nm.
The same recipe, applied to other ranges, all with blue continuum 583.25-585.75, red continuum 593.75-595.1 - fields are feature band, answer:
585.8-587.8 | -0.04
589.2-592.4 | 0.11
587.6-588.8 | 0.07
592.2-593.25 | -0.03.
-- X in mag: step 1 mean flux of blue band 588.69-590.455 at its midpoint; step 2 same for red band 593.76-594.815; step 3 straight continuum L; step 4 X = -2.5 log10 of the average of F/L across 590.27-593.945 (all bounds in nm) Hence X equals -0.167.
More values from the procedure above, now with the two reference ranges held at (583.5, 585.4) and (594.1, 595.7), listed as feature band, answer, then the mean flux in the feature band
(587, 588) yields -0.046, 9.92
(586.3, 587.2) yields -0.009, 9.62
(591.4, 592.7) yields -0.072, 9.96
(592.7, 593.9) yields -0.057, 9.77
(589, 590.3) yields 0.287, 7.22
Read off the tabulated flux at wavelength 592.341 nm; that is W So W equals 10.16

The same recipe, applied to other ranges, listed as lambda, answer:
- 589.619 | 6.908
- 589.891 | 8.618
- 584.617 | 11.53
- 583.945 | 10.26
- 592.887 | 9.117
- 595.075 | 8.576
